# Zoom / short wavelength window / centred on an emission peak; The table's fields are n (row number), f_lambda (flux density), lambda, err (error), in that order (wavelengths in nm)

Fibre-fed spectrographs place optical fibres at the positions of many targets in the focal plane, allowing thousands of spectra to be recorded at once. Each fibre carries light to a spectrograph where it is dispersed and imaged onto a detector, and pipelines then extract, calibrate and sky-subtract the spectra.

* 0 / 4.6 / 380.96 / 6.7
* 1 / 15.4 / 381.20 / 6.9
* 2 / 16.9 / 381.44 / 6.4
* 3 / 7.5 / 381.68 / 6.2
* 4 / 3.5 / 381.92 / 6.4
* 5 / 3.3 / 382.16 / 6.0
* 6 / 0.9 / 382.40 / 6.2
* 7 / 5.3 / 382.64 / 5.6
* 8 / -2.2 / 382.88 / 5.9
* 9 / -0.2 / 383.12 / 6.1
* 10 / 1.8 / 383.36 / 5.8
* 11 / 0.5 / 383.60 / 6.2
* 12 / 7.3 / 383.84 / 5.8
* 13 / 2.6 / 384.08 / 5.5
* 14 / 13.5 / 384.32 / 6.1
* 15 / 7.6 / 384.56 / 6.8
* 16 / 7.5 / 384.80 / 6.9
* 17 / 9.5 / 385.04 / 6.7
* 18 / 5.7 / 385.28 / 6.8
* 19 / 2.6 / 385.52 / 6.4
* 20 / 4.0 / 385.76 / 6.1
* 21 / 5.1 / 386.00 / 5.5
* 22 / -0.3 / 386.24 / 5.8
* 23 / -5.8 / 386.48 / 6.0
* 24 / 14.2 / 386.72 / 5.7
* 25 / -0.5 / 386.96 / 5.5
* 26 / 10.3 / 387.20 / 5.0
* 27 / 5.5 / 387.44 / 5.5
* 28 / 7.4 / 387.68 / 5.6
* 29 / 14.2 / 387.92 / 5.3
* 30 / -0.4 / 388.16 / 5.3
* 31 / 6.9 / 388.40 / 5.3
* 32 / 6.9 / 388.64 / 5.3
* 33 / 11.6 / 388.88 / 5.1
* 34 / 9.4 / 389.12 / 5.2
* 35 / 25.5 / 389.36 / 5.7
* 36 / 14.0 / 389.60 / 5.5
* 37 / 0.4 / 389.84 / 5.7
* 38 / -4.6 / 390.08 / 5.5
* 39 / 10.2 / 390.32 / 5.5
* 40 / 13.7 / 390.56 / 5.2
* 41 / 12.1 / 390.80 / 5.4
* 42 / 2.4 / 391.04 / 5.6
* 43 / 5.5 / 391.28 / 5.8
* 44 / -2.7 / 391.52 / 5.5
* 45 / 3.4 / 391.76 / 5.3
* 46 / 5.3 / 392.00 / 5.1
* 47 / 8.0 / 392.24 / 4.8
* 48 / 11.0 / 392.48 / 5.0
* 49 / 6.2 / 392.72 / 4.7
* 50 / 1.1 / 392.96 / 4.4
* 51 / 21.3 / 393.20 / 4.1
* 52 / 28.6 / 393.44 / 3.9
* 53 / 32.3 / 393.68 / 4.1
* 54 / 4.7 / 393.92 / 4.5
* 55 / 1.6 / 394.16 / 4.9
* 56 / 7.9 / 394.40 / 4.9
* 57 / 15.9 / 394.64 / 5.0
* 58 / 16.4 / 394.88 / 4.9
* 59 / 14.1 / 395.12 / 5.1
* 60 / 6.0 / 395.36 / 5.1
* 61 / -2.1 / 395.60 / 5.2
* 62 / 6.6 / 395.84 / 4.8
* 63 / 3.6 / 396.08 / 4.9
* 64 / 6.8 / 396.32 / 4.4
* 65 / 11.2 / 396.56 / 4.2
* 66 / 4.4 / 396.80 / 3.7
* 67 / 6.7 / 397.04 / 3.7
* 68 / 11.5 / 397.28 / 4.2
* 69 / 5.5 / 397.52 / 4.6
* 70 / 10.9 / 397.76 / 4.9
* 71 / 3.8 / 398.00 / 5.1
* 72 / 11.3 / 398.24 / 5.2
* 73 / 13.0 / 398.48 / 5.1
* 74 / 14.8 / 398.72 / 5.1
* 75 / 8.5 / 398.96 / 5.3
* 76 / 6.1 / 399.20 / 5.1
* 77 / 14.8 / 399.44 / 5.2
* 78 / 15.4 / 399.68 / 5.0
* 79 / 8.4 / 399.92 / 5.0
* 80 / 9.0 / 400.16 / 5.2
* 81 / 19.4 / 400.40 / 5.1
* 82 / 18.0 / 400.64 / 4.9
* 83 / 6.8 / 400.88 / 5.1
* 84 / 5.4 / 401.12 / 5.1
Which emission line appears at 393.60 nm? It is [O II] 3727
